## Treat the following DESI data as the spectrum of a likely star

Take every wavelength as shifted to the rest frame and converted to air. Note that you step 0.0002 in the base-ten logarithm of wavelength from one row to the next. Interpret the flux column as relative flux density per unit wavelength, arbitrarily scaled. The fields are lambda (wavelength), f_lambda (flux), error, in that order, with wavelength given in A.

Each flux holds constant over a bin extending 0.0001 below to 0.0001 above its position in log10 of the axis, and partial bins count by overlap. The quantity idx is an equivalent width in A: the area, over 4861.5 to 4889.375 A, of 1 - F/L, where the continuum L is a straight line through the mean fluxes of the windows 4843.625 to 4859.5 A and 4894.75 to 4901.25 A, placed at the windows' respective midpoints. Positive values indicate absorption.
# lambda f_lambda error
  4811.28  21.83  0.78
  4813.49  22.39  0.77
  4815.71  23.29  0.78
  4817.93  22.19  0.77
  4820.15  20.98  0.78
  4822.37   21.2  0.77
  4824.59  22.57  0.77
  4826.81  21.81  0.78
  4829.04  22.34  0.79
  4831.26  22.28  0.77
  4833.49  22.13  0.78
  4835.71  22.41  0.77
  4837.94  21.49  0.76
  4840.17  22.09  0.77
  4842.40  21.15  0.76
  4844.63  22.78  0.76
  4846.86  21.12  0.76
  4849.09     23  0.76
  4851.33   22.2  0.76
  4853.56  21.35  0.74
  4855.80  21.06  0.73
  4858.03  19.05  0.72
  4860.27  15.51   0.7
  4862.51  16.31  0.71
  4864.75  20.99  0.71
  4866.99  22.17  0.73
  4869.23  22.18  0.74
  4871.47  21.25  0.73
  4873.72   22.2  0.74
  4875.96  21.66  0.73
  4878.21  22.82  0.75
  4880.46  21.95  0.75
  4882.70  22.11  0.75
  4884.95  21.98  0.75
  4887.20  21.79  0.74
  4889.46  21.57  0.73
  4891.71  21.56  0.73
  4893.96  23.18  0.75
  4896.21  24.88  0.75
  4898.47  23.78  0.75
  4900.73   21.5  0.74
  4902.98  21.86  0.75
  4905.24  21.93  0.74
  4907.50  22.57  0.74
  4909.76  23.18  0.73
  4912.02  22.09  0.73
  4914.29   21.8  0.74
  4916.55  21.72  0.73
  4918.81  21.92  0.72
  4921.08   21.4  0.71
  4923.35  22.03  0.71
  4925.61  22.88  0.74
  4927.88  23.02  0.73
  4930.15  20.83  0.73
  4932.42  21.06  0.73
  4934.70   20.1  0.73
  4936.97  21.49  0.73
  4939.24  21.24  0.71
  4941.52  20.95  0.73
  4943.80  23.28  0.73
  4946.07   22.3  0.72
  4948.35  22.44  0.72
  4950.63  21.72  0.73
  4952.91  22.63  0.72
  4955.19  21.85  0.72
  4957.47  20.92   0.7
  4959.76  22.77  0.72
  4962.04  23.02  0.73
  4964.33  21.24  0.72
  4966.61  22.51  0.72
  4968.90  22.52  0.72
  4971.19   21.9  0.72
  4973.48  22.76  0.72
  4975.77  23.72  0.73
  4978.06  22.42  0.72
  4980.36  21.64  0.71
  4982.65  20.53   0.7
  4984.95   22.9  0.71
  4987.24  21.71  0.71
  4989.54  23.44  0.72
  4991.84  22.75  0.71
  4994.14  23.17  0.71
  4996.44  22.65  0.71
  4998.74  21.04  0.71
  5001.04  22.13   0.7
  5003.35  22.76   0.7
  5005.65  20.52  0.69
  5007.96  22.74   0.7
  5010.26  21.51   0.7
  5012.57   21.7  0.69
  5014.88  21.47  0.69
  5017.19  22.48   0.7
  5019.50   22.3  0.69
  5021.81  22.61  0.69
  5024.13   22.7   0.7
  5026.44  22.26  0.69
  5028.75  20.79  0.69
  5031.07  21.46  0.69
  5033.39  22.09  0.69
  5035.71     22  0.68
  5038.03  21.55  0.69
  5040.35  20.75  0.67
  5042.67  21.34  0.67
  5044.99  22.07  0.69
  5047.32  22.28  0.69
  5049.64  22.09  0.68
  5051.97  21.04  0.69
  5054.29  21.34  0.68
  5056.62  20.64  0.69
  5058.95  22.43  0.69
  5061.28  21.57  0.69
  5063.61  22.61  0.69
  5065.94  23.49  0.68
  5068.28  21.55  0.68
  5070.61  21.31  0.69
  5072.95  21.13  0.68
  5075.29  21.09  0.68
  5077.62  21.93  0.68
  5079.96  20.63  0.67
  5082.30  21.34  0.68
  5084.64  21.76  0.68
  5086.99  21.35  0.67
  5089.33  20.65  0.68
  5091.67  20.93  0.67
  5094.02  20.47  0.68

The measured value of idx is 1.3 A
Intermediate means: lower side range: 21.4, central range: 21.5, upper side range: 23.5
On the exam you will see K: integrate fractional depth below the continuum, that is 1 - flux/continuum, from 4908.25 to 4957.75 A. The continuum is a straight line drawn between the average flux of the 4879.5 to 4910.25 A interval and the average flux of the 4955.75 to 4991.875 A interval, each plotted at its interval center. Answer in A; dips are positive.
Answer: 1.0 A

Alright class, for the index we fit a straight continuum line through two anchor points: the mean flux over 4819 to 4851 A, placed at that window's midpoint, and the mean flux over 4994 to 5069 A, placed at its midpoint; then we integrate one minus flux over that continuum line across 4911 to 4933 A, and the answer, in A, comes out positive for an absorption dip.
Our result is 0.0 A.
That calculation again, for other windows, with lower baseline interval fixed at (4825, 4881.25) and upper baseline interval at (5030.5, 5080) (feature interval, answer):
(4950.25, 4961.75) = -0.3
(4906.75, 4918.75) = -0.4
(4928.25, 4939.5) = 0.2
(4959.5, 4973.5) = -0.5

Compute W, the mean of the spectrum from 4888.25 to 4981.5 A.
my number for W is 22.1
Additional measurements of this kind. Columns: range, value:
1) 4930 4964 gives 21.8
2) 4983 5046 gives 22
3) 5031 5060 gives 21.6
